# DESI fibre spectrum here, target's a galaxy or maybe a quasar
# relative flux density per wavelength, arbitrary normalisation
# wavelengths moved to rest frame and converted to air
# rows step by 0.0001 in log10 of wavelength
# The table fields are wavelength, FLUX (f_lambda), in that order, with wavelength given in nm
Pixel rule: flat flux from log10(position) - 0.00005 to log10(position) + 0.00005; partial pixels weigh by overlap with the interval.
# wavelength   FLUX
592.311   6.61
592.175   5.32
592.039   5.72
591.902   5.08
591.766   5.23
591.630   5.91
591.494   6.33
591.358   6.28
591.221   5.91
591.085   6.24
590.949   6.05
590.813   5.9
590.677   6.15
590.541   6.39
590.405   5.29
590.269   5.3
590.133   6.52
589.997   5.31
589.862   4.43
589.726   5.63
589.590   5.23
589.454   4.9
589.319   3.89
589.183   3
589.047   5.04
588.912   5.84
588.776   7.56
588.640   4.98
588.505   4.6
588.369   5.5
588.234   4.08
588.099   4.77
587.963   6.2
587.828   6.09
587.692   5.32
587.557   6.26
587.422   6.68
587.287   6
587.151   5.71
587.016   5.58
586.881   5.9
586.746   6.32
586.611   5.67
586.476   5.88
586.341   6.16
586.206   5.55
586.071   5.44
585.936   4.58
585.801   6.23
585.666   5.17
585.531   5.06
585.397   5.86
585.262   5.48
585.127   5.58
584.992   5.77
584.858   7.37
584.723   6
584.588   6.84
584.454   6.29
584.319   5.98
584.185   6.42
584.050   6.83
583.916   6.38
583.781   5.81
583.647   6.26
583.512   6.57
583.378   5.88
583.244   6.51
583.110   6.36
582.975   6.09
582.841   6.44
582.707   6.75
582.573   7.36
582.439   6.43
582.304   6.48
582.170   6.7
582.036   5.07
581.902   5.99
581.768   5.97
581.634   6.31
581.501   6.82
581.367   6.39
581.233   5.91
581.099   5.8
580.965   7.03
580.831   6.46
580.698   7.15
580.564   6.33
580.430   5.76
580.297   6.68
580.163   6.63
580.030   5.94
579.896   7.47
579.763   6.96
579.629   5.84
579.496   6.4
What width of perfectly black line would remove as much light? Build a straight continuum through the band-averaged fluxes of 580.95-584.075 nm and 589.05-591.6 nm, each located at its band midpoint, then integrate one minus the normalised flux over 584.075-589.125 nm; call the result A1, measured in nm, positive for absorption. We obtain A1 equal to 0.09 nm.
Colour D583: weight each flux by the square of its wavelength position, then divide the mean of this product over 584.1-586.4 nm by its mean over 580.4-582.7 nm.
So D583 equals 0.9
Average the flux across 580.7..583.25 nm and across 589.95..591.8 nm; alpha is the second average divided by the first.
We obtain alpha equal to 0.9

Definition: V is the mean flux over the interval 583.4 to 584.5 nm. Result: 6.3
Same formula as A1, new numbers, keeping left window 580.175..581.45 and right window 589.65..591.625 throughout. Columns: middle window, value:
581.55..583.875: 0.00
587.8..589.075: 0.11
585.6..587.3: 0.11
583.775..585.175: -0.03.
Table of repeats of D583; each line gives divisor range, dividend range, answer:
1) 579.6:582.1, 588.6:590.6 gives 0.86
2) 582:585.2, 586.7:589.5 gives 0.87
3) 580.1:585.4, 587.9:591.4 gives 0.88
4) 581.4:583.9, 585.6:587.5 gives 0.93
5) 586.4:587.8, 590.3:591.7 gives 1.03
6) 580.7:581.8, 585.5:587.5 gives 0.91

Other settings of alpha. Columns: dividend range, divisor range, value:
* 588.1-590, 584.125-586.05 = 0.85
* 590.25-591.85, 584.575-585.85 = 1.01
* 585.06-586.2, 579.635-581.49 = 0.84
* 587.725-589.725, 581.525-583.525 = 0.81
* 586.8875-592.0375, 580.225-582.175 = 0.88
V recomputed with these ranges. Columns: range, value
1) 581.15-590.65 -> 5.84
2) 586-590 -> 5.45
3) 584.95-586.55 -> 5.56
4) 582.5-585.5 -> 6.3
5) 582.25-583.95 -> 6.41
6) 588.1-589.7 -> 4.98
